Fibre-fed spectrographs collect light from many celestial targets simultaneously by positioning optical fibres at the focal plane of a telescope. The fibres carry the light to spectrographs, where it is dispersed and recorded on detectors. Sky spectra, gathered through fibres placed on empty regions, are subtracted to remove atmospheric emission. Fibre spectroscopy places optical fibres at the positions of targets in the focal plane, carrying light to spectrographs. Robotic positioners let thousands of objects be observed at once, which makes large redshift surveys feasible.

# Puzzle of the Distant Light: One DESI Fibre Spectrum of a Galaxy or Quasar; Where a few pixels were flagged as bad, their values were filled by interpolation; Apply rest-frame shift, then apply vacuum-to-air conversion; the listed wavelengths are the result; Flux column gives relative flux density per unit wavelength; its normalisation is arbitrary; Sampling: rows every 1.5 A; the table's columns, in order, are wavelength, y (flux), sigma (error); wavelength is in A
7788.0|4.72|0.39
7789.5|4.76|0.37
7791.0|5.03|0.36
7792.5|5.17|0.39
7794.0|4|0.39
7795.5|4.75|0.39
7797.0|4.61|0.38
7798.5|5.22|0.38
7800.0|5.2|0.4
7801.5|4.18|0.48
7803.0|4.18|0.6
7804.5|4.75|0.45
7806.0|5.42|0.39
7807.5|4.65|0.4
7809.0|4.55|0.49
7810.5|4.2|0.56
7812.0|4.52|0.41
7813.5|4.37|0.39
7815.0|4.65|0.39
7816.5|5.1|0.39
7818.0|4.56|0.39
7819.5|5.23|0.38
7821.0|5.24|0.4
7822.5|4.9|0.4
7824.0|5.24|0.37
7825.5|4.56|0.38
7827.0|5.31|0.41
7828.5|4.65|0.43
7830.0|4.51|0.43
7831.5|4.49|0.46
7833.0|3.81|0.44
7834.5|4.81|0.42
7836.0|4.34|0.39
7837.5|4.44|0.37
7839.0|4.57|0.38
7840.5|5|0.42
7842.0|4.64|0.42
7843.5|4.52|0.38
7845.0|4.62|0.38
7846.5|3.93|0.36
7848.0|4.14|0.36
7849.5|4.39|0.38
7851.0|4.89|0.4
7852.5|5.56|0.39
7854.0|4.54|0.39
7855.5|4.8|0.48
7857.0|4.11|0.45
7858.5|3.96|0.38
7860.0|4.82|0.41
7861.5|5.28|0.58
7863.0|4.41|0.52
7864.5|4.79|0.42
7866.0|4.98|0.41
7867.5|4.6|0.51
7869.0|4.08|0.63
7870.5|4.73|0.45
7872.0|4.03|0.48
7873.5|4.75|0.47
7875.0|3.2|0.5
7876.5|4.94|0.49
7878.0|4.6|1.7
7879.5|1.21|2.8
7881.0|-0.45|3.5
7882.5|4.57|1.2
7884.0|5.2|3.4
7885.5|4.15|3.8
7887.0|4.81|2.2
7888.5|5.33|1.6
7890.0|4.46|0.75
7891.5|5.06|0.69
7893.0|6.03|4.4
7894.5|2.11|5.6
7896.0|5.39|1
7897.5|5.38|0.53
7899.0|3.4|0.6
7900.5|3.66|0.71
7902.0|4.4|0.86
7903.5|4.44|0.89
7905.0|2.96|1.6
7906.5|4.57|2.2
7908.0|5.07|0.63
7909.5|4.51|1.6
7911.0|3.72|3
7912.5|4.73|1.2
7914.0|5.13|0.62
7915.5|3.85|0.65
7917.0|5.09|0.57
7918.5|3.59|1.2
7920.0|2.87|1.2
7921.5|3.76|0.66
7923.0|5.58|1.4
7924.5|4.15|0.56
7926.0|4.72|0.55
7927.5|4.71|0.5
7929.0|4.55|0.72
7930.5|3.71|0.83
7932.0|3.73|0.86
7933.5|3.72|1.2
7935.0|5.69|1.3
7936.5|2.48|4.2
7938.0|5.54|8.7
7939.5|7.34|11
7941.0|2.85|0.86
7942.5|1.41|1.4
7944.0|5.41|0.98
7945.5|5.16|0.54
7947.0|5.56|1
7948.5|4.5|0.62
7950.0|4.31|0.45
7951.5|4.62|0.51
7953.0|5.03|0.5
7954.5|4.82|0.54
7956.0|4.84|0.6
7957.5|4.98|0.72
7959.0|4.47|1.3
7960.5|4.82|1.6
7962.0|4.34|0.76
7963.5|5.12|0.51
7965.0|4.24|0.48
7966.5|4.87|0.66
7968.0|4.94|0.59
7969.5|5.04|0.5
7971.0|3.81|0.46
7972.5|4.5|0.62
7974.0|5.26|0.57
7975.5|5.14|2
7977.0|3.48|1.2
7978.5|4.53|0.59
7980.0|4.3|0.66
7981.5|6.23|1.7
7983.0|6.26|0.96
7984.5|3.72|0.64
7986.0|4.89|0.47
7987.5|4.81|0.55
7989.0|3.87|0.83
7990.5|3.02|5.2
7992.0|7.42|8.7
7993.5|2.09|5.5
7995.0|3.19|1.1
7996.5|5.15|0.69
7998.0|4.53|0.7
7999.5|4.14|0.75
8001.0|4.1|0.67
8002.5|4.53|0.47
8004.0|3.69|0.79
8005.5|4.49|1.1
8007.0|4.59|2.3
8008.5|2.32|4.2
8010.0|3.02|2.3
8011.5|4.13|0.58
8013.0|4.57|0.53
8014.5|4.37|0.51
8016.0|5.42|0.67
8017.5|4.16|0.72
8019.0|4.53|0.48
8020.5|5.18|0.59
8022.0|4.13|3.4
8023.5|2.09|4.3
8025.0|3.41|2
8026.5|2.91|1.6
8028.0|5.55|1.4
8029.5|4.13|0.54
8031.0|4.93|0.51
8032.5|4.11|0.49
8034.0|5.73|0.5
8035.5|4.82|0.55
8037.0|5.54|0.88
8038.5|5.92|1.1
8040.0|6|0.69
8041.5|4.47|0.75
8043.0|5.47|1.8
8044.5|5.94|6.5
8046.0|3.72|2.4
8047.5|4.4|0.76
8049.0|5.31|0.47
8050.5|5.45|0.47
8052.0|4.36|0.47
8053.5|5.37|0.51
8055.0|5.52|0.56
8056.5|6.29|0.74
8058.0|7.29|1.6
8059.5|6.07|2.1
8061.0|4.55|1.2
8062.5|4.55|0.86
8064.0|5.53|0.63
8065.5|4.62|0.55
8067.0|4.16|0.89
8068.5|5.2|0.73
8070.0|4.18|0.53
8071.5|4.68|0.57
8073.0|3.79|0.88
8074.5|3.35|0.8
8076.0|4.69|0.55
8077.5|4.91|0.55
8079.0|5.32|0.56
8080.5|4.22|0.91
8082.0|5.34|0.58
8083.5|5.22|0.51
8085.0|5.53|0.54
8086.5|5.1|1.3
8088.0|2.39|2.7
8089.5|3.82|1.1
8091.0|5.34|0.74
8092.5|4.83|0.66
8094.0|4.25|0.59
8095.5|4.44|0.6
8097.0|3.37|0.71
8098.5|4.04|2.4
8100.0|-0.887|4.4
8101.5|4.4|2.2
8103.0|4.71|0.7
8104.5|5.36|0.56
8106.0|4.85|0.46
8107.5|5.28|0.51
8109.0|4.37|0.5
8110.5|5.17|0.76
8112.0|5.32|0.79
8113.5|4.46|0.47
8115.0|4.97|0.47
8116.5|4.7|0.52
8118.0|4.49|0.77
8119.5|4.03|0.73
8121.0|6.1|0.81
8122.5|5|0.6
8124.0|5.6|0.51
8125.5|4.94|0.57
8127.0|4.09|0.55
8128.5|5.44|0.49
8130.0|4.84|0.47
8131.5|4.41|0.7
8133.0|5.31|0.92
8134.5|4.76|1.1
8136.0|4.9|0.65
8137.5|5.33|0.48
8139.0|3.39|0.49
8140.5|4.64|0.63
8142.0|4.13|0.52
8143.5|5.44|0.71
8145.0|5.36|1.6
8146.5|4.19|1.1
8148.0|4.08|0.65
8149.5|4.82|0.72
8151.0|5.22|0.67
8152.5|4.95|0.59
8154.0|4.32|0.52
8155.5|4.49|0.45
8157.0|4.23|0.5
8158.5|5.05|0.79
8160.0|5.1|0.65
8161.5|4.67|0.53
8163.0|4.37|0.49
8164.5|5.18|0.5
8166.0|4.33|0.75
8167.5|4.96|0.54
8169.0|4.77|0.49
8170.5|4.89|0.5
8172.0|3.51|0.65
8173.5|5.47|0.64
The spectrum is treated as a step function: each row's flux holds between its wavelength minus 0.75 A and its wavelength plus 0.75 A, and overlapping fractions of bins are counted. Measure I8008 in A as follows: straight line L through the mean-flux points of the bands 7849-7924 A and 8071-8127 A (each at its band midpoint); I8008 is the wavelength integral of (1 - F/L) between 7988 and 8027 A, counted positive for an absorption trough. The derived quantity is 3.4 A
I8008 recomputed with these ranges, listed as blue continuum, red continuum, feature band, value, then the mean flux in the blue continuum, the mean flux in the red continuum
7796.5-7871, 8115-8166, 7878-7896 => 2.8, 4.66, 4.77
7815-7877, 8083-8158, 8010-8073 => -2.9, 4.62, 4.59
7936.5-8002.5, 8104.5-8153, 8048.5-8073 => -2.2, 4.59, 4.84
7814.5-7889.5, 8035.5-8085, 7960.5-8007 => 2.9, 4.47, 5.05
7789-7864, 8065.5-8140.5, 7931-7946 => 1.0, 4.67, 4.56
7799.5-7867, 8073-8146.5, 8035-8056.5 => -2.8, 4.66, 4.59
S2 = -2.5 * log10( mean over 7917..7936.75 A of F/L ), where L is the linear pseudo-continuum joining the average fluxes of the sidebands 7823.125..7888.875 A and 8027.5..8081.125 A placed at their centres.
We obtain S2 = 0.11 mag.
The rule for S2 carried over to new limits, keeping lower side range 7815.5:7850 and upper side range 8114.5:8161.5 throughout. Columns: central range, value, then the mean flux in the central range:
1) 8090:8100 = 0.198 mag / 3.97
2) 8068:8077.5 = 0.099 mag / 4.34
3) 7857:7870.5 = 0.017 mag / 4.59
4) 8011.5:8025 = 0.117 mag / 4.25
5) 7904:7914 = 0.086 mag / 4.33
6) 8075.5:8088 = -0.029 mag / 4.89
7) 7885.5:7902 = 0.034 mag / 4.54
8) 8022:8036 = 0.138 mag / 4.17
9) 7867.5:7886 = 0.230 mag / 3.78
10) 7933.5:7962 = 0.018 mag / 4.62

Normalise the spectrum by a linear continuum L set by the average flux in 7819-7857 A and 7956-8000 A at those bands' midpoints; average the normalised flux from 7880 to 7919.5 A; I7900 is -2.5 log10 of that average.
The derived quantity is 0.10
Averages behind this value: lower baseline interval 4.67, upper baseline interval 4.6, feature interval 4.25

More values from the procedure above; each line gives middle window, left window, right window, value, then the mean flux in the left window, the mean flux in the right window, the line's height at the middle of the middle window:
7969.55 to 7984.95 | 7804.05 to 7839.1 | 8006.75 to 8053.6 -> -0.039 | 4.7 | 4.55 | 4.59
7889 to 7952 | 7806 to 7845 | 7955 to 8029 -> 0.033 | 4.69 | 4.39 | 4.52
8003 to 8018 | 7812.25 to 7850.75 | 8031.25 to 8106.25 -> 0.159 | 4.64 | 4.75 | 4.73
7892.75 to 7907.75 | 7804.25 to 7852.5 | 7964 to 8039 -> 0.092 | 4.67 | 4.43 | 4.57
